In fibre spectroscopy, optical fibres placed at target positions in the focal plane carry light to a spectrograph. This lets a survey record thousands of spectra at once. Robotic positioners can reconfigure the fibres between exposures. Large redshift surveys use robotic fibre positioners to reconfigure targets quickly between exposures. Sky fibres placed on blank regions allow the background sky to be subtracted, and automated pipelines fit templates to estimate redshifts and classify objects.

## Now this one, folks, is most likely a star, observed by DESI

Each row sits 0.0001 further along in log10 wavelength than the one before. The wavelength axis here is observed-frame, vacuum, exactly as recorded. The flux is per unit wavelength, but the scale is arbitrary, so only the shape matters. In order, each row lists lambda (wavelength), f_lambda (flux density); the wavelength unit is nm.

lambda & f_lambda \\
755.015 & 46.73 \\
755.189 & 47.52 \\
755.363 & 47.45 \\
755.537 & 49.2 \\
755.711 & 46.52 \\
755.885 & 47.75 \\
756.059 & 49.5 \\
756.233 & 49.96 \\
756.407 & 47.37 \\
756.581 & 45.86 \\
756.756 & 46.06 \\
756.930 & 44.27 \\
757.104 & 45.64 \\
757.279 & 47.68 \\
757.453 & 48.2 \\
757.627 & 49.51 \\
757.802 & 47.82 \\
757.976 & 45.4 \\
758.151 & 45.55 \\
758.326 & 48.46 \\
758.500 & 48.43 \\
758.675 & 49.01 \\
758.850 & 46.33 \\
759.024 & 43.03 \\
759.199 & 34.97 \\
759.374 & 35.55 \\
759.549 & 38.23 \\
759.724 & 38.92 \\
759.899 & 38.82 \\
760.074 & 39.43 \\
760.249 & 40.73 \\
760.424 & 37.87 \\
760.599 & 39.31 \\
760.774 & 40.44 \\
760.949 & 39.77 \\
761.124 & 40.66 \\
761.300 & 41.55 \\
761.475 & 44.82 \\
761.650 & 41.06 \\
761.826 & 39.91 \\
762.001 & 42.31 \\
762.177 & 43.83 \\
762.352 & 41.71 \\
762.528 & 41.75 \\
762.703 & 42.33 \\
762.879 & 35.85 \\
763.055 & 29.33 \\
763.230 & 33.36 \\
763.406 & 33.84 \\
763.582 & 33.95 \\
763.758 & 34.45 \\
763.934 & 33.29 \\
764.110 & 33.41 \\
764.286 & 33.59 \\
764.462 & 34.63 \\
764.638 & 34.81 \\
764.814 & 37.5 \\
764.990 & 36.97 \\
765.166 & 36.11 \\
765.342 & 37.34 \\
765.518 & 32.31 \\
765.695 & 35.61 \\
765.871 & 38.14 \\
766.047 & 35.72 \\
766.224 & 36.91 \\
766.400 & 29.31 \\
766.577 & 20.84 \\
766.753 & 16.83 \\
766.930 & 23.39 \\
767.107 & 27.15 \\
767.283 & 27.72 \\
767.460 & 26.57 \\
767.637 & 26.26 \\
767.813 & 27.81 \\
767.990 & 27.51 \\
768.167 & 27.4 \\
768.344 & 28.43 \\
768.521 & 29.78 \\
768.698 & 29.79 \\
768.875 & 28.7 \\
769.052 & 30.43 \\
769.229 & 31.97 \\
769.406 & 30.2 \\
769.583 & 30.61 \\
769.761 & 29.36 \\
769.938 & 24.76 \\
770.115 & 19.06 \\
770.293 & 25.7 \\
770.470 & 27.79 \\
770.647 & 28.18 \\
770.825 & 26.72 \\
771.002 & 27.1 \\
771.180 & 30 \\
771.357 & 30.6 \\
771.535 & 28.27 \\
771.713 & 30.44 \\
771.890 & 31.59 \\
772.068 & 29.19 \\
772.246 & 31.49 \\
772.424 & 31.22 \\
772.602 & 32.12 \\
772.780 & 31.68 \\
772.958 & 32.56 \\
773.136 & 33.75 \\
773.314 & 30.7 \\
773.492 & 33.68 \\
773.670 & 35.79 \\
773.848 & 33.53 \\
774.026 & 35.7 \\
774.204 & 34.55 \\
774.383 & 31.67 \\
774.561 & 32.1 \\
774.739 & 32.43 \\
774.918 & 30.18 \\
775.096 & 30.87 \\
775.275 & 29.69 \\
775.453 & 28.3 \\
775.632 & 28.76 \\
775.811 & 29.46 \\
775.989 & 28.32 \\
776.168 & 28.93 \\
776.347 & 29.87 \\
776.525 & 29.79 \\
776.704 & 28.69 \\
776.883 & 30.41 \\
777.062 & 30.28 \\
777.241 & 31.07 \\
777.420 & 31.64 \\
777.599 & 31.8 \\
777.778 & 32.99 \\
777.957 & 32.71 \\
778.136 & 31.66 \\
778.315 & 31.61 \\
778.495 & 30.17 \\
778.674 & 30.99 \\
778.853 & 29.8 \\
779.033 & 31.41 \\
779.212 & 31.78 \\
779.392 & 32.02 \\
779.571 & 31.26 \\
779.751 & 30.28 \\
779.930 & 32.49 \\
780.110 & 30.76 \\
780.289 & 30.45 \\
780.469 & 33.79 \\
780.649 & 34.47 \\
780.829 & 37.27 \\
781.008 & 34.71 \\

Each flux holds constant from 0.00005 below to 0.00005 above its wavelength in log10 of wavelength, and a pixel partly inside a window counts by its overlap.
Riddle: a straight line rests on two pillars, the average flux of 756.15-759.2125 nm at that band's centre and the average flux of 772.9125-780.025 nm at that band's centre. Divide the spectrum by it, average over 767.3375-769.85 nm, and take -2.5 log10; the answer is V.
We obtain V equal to 0.29 mag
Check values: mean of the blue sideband 46.6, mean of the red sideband 31.3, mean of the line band 28.9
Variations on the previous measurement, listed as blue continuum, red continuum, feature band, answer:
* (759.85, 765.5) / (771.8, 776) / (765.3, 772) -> 0.199 mag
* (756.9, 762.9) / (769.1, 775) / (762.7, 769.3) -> 0.165 mag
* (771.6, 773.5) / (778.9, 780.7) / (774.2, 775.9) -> 0.035 mag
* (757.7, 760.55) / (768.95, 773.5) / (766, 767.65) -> 0.263 mag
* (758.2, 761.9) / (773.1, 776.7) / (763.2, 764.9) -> 0.129 mag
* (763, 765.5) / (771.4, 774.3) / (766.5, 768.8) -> 0.271 mag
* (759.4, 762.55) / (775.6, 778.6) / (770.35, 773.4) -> 0.121 mag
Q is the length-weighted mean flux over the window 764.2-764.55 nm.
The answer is 34.1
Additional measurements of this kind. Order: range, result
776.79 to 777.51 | 30.8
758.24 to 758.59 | 48.5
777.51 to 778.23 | 32.3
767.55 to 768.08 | 27.2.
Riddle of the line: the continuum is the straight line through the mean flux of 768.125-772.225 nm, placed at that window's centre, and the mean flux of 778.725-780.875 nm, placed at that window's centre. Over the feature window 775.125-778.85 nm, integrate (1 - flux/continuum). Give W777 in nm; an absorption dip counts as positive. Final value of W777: 0.08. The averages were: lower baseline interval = 28.6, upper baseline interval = 32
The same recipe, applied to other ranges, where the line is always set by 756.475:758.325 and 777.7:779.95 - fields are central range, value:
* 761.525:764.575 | 0.40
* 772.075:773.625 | 0.16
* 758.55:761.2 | 0.27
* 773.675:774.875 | 0.04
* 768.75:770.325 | 0.42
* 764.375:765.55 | 0.16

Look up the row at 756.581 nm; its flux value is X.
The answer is 45.86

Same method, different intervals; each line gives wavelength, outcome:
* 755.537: 49.2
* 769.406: 30.2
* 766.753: 16.83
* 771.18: 30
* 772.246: 31.49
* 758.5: 48.43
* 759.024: 43.03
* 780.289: 30.45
